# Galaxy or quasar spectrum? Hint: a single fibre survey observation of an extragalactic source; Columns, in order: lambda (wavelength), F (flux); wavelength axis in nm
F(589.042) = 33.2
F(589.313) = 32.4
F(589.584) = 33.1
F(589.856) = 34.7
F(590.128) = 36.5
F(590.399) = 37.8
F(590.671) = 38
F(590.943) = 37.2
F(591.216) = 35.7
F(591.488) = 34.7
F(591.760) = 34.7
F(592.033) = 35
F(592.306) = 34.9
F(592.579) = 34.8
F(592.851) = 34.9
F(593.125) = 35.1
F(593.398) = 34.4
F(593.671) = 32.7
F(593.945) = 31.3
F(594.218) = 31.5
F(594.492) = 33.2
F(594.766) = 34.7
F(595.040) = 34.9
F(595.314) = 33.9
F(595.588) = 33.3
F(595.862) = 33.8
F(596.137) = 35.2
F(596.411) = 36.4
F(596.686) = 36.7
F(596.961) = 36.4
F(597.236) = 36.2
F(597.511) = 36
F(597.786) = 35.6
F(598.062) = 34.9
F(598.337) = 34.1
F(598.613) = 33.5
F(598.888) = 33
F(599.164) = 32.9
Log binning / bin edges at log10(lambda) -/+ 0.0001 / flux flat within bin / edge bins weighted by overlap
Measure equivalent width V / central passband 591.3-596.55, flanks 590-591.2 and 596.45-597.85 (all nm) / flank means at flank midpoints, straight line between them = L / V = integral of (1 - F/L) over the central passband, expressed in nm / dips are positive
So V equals 0.36 nm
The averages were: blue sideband 37.2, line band 34.2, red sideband 36.2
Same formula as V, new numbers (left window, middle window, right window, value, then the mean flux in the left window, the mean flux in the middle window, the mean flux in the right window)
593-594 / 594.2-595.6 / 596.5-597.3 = 0.04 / 33.5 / 33.8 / 36.4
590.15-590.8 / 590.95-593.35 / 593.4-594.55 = 0.00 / 37.7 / 35.1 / 32.4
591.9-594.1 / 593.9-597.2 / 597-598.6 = 0.03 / 34.1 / 34.4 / 35.3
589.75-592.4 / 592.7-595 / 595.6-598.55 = 0.14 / 35.9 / 33.5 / 35.4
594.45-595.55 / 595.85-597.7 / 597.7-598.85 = -0.09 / 34.2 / 35.9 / 34.3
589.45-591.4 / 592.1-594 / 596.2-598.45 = 0.10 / 36.1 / 34.2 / 35.8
